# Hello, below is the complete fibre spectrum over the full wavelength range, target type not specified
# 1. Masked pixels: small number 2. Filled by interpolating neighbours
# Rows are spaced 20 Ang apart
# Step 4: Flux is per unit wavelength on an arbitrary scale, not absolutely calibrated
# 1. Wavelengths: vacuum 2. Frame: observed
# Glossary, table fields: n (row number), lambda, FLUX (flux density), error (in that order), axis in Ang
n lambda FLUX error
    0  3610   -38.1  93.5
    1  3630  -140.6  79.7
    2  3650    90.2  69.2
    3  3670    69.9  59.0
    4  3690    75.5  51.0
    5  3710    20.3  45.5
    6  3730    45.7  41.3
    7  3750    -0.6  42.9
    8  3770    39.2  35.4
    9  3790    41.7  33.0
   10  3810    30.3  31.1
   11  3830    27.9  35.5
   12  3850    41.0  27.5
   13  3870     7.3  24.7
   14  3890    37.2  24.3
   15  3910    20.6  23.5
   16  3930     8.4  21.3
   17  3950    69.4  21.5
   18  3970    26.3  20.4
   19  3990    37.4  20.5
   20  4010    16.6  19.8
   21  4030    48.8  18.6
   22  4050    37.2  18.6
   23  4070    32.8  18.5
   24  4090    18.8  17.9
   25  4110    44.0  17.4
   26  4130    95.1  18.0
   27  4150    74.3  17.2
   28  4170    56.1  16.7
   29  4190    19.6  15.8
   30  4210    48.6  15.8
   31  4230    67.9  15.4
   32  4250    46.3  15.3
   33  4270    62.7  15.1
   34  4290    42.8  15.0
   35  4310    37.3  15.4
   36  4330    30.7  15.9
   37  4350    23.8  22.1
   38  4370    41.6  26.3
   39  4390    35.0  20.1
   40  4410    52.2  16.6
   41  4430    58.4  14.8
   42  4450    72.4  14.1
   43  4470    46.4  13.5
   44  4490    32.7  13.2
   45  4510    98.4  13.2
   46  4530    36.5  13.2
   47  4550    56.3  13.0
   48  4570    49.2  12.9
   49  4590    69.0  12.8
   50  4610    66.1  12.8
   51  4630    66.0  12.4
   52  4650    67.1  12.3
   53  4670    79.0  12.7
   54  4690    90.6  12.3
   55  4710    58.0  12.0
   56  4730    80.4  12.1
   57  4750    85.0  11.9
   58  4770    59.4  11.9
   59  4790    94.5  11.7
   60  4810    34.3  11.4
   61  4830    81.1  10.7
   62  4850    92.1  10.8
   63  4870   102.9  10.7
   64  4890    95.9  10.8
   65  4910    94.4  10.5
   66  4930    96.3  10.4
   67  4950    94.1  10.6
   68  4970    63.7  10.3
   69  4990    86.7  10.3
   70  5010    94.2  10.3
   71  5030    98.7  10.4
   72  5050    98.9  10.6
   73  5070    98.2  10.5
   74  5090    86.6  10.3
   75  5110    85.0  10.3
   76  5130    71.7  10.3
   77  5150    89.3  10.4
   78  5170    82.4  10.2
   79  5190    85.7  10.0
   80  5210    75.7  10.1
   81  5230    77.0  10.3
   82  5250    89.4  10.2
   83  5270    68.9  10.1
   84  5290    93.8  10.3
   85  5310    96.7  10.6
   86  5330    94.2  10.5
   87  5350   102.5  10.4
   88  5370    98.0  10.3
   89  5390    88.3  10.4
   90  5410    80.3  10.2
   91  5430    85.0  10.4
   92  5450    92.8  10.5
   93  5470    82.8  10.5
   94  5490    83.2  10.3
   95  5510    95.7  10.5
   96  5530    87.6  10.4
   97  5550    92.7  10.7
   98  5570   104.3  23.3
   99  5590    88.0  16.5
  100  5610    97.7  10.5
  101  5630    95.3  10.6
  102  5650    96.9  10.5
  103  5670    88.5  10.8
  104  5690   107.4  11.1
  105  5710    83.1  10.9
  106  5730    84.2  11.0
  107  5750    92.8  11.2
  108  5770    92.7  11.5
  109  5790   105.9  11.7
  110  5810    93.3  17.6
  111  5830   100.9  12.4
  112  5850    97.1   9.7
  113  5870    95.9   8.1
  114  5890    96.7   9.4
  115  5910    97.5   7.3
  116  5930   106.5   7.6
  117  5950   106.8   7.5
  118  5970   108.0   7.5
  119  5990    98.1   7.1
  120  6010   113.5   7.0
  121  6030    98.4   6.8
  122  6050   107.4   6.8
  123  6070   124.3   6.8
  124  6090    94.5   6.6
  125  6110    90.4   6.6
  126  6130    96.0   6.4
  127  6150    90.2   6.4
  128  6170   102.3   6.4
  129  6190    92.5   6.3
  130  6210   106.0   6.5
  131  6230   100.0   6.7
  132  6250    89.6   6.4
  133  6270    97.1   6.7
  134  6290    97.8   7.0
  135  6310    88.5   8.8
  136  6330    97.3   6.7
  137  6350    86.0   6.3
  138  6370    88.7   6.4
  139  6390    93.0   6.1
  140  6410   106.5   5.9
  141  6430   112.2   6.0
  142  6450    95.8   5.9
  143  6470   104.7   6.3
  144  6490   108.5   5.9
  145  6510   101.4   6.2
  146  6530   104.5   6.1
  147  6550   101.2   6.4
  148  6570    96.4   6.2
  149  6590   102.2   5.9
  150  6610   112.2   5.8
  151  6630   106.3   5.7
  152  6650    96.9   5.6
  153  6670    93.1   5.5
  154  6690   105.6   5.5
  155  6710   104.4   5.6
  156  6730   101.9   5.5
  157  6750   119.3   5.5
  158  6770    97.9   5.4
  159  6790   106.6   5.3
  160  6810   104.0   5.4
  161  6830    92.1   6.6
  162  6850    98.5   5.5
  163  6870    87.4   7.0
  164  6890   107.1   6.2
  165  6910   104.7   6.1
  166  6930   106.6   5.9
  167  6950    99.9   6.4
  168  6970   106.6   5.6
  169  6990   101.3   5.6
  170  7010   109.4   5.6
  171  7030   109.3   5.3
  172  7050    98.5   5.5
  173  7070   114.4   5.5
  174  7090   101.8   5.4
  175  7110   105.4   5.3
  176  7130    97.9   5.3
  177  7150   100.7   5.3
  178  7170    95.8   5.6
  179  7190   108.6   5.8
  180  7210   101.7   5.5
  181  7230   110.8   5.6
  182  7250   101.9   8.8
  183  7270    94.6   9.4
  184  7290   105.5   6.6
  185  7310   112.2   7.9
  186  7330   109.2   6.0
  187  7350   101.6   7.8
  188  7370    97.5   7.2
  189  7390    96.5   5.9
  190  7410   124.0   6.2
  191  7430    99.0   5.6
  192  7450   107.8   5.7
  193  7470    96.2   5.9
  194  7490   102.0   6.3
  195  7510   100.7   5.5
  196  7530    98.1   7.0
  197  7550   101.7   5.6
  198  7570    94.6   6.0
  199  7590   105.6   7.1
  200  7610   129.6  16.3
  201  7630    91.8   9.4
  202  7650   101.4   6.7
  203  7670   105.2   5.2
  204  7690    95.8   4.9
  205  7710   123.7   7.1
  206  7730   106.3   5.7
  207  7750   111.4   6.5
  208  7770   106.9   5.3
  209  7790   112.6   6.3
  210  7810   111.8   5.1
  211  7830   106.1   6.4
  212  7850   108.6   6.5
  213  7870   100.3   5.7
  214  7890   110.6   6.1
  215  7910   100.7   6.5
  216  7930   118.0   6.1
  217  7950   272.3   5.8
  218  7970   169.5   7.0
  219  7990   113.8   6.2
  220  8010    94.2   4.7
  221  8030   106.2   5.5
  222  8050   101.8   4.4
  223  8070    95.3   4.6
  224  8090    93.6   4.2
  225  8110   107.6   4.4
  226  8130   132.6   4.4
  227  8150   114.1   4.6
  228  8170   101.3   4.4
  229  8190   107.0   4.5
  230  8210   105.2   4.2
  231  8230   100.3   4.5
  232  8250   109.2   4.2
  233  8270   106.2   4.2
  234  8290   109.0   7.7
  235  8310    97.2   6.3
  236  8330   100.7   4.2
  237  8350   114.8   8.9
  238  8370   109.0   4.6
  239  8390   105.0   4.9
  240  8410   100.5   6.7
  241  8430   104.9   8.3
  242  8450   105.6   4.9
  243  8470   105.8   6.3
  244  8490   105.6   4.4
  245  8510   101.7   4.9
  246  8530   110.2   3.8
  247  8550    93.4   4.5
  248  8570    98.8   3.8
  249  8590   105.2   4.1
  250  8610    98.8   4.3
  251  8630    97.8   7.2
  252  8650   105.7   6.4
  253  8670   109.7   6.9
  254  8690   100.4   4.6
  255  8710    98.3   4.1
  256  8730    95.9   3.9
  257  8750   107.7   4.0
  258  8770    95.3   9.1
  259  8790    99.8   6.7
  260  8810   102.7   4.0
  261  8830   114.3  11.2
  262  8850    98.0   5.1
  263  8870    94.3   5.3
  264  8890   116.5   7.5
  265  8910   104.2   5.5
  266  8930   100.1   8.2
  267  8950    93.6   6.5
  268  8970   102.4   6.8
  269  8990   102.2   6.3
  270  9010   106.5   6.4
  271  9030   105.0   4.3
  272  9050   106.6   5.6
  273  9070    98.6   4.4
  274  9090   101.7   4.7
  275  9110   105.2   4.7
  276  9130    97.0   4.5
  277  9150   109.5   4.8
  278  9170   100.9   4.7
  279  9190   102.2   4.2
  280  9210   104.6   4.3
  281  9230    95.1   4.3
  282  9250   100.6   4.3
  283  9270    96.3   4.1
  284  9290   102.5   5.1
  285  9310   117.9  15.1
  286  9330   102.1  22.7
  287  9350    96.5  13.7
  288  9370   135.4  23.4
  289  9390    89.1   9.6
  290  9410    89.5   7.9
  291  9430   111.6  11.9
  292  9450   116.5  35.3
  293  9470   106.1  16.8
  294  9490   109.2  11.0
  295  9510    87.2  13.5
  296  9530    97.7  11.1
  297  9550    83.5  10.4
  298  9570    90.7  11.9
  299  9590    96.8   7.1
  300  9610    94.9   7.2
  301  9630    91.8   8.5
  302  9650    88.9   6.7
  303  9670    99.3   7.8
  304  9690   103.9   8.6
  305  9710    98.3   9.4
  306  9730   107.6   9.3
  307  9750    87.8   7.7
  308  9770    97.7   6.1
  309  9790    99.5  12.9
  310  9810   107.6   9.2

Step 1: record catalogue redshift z 0.21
